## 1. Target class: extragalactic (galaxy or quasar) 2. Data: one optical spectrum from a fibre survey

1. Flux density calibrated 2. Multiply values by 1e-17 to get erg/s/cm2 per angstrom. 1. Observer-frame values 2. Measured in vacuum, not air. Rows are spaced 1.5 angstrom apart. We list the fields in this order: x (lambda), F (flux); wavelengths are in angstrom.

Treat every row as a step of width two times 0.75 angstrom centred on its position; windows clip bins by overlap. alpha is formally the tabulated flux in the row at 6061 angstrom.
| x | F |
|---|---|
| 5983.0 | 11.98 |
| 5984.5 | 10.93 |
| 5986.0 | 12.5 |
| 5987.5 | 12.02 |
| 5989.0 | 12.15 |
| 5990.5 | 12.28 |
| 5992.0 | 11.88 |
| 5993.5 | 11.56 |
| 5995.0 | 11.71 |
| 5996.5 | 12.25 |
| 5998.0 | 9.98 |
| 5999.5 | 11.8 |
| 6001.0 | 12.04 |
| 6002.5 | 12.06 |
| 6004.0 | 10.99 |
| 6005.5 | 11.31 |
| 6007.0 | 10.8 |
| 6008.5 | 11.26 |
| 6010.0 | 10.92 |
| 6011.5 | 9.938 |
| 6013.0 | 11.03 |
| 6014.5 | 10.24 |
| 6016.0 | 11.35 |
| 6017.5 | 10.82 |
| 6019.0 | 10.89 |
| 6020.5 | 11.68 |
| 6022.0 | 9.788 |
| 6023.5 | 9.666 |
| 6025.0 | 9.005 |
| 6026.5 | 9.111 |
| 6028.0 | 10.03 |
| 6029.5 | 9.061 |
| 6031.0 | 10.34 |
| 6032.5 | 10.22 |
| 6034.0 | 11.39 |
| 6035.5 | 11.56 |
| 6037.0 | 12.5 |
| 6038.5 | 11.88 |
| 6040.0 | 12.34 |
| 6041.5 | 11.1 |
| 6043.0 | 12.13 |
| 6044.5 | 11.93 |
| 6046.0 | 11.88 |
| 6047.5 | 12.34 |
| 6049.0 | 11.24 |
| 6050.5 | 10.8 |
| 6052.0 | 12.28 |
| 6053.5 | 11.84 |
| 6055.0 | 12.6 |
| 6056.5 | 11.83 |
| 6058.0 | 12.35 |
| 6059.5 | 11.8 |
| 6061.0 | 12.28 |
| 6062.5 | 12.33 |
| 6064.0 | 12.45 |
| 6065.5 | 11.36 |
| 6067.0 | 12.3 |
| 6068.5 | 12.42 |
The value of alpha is 12.28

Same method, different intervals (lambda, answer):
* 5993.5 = 11.56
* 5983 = 11.98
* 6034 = 11.39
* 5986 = 12.5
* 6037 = 12.5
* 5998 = 9.98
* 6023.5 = 9.666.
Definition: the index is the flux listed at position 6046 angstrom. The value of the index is 11.88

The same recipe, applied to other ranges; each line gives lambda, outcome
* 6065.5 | 11.36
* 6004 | 10.99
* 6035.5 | 11.56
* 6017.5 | 10.82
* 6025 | 9.005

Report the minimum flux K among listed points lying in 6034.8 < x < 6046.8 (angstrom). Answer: 11.1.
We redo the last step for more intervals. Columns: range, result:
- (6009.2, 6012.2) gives 9.938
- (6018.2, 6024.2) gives 9.666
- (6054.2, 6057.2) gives 11.83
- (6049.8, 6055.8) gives 10.8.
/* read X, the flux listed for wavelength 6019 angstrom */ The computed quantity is 10.89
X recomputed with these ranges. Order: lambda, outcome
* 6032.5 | 10.22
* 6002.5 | 12.06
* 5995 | 11.71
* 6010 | 10.92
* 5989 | 12.15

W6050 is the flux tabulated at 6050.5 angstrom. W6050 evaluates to 10.8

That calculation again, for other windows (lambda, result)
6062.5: 12.33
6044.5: 11.93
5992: 11.88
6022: 9.788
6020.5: 11.68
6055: 12.6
